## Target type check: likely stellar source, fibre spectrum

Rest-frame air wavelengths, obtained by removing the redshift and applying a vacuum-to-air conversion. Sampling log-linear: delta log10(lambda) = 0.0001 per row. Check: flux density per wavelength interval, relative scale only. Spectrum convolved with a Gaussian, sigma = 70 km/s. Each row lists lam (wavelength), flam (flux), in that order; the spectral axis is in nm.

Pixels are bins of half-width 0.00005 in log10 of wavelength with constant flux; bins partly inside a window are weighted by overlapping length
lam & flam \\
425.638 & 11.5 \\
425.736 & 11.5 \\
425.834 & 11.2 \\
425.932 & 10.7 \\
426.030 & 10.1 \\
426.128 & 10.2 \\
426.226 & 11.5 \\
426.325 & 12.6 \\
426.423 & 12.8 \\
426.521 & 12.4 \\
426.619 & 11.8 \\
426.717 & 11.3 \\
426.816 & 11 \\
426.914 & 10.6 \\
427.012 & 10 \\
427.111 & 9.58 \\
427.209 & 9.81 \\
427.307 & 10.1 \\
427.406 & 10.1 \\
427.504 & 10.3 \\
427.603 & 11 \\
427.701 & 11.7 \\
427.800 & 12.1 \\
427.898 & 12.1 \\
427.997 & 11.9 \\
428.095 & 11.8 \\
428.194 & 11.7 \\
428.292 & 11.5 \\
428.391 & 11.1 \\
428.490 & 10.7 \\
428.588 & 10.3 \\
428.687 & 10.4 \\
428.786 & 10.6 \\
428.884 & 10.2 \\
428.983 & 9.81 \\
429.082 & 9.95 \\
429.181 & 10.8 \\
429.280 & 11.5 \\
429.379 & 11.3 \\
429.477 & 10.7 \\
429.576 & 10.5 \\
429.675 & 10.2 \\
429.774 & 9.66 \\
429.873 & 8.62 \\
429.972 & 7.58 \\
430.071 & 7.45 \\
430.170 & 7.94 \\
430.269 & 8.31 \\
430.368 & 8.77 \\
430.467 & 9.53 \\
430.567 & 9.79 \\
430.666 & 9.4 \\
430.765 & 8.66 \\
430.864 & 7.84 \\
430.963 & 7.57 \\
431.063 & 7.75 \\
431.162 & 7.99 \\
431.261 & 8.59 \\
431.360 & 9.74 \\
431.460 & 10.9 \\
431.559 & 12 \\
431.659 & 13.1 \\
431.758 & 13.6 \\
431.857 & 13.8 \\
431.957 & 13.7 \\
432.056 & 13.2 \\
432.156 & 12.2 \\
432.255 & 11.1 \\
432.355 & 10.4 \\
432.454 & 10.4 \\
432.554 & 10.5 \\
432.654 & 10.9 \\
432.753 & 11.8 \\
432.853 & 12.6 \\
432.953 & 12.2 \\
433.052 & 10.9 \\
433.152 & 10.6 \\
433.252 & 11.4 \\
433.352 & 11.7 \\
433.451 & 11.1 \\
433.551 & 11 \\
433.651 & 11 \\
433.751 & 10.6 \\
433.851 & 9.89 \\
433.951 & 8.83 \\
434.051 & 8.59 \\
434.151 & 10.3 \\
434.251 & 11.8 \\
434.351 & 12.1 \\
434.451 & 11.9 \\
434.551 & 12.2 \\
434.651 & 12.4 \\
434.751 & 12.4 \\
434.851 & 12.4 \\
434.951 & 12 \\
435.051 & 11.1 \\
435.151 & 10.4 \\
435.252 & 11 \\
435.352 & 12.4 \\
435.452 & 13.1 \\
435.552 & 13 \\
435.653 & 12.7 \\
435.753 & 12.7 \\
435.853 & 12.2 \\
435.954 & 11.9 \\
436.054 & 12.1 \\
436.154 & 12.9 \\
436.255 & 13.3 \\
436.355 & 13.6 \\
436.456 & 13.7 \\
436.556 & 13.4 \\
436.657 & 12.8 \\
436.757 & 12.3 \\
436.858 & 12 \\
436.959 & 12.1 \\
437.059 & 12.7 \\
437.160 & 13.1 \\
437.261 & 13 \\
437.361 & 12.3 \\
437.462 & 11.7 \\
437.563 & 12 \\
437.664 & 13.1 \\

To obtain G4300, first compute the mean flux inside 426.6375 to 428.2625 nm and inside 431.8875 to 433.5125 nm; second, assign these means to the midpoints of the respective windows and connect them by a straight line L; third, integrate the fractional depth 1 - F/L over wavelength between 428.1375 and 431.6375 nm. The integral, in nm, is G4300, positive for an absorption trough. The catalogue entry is 0.47 nm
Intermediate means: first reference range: 11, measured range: 9.72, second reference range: 11.6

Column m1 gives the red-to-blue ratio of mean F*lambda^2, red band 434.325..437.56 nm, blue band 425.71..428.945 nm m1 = 1.17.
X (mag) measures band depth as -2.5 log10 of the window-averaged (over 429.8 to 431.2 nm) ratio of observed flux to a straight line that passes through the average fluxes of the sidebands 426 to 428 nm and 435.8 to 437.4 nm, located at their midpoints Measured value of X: 0.36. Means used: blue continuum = 11.1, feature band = 8.39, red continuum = 12.7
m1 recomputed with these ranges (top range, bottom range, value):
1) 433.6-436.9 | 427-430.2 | 1.18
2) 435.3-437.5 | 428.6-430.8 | 1.36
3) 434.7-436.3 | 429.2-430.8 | 1.33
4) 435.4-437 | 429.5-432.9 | 1.28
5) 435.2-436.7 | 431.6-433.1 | 1.07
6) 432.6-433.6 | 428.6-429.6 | 1.10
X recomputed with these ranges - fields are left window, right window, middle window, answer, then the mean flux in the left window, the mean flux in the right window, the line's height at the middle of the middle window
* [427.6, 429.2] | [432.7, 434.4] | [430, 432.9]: 0.07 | 11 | 11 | 11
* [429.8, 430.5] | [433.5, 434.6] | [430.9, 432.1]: -0.19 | 8.33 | 10.7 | 9.17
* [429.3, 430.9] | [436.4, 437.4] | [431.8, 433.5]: -0.12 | 9.2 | 12.7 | 10.5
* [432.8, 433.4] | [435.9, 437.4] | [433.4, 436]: 0.06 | 11.6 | 12.7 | 12.1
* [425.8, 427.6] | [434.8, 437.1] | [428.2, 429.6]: 0.05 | 10.9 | 12.4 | 11.3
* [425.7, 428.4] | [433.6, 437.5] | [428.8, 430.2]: 0.17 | 11.2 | 12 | 11.4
